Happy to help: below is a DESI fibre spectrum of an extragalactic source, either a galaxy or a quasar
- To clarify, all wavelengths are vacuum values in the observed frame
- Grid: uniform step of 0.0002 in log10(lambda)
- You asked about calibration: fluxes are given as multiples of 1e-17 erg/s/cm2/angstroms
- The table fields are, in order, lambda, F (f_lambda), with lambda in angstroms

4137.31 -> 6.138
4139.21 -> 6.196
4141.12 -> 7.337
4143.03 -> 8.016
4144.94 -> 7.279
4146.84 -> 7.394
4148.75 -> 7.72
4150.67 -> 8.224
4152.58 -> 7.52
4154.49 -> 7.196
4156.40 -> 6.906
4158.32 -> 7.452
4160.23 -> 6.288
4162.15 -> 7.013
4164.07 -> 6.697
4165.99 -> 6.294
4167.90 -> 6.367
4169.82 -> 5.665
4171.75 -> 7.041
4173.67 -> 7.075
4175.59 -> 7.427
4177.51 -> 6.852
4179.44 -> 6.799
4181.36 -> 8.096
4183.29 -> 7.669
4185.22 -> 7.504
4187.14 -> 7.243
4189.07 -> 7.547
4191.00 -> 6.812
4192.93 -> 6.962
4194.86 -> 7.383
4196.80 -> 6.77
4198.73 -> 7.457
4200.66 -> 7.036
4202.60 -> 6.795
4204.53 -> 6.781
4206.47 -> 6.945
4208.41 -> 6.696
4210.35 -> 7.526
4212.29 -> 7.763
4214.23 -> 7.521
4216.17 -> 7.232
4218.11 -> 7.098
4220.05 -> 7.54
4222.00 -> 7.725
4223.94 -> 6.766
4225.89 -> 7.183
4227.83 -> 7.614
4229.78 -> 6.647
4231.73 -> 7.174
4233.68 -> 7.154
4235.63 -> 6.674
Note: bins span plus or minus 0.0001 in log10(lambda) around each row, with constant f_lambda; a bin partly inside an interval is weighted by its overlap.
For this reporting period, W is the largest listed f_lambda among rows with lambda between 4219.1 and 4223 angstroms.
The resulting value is 7.725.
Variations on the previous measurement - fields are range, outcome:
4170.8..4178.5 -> 7.427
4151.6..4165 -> 7.52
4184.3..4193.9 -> 7.547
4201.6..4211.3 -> 7.526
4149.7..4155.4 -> 8.224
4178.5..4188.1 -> 8.096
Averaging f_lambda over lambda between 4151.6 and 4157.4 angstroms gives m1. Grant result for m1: 7.22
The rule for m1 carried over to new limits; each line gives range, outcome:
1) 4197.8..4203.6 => 7.1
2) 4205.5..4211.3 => 7.05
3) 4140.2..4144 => 7.67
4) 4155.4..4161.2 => 6.88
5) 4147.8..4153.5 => 7.81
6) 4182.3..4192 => 7.35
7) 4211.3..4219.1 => 7.41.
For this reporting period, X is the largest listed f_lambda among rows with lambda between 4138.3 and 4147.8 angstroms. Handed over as 8.016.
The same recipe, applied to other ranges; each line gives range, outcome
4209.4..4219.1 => 7.763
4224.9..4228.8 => 7.614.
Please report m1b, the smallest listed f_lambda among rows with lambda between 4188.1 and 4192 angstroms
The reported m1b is 6.812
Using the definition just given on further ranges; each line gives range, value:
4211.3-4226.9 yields 6.766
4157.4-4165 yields 6.288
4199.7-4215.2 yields 6.696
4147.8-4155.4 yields 7.196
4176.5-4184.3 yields 6.799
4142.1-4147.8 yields 7.279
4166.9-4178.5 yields 5.665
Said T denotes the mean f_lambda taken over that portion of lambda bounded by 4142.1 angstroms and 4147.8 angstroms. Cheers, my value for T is 7.57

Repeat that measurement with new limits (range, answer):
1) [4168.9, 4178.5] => 6.81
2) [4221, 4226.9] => 7.23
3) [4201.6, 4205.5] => 6.79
